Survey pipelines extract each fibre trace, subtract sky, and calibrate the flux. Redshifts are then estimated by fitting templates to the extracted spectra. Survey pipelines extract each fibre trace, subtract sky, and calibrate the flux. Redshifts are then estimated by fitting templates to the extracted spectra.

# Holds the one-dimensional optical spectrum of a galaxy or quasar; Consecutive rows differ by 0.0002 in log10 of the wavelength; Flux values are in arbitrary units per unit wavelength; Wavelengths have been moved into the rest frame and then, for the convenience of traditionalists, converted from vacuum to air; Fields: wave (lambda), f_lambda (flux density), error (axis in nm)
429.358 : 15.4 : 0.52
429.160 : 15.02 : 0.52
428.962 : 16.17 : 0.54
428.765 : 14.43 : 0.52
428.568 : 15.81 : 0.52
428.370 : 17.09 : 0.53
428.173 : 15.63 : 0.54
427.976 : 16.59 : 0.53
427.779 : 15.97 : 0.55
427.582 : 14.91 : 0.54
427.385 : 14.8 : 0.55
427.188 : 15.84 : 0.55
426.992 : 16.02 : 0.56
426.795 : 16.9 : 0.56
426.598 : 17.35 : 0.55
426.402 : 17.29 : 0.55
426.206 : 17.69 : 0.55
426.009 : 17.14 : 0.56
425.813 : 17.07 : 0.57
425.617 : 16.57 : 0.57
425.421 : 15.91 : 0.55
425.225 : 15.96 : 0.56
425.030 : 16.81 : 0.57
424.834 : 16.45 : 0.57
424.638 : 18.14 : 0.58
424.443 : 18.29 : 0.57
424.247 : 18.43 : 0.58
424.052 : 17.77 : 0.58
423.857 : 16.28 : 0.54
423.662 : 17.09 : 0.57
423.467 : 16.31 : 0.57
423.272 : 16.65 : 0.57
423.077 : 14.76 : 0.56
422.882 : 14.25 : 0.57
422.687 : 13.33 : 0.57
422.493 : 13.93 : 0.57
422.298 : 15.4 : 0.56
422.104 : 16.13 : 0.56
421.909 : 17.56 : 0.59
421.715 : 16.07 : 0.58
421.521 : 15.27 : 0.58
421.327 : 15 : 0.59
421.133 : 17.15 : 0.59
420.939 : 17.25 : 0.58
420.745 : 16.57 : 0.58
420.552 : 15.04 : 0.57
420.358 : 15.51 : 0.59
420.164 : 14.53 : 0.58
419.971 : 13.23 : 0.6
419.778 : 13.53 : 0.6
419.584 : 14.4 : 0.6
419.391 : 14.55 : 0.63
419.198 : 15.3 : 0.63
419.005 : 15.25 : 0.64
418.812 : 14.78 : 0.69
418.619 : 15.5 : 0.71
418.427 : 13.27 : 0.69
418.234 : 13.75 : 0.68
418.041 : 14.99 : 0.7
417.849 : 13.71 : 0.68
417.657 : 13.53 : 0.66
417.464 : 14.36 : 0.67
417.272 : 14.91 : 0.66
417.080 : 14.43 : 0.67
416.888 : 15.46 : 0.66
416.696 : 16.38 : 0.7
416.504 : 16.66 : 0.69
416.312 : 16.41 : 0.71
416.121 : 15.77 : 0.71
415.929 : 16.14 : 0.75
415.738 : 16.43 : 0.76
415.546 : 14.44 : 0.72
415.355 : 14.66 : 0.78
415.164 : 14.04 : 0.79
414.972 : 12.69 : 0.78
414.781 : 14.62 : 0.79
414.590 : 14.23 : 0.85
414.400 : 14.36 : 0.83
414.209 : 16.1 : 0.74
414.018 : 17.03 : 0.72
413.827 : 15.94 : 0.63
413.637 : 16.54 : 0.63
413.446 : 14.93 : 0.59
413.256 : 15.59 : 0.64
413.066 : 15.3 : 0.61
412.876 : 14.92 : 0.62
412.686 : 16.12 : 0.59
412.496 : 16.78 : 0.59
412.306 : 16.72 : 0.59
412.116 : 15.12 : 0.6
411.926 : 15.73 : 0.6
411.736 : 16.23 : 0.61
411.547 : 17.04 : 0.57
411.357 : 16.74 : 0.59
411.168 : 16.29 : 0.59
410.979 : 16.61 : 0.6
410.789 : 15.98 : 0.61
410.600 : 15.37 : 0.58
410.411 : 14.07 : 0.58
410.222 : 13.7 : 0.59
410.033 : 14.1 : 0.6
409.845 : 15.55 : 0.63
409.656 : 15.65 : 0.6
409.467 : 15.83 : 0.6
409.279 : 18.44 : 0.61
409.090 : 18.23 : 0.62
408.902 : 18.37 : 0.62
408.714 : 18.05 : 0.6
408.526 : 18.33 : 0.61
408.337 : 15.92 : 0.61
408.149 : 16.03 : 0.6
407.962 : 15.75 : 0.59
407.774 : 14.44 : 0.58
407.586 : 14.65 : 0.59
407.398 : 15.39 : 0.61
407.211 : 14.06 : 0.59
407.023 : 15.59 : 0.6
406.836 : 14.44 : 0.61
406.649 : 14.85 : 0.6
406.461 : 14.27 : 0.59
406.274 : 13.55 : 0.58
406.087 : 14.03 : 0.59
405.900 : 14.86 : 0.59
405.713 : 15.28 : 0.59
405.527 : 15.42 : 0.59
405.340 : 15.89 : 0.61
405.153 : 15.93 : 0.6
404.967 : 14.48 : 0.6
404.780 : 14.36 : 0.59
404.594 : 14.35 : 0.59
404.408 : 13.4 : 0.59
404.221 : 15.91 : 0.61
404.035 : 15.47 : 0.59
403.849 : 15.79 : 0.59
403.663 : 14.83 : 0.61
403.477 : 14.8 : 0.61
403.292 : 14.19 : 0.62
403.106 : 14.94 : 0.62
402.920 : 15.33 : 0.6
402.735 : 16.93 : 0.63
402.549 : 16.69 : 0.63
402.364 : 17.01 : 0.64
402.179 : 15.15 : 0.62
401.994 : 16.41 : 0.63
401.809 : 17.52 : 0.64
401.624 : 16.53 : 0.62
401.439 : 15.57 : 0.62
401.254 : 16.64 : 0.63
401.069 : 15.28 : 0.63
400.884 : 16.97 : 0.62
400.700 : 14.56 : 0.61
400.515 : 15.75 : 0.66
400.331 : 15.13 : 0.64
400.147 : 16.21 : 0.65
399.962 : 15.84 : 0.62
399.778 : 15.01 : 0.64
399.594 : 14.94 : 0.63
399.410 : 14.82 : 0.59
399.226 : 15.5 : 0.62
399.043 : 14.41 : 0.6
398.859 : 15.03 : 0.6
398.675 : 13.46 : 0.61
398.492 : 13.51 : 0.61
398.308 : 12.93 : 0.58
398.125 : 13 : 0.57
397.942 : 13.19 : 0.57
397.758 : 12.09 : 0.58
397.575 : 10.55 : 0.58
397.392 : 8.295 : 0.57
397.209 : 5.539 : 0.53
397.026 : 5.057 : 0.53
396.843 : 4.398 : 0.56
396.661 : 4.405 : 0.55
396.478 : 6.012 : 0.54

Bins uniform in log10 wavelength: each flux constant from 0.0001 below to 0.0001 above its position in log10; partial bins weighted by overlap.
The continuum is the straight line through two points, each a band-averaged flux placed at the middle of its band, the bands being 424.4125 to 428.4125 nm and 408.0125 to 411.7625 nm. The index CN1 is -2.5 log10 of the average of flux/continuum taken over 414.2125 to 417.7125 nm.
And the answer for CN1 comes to 0.10 mag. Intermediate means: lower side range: 16.3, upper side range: 16.6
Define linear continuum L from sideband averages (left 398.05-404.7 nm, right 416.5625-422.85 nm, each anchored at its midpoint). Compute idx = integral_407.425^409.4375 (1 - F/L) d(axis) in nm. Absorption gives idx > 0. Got -0.208 nm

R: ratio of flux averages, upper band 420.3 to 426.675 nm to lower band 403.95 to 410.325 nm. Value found 1.1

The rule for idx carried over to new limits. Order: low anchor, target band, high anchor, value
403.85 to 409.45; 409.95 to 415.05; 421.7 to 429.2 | 0.07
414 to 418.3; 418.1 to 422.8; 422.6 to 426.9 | 0.22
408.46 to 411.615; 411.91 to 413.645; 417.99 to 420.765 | 0.01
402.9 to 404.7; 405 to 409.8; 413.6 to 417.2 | -0.22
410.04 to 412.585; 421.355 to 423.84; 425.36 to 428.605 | 0.10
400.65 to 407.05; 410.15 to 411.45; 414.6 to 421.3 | -0.03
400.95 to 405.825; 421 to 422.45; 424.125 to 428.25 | 0.04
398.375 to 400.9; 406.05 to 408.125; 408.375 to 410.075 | 0.23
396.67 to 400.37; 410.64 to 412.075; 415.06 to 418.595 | -0.22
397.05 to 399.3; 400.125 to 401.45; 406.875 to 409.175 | -0.26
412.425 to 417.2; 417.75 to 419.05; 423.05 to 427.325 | 0.12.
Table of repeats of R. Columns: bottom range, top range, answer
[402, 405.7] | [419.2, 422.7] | 1.00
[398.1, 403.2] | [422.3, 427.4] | 1.07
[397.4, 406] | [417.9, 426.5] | 1.06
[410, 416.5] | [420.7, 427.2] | 1.06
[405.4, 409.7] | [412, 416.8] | 0.99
